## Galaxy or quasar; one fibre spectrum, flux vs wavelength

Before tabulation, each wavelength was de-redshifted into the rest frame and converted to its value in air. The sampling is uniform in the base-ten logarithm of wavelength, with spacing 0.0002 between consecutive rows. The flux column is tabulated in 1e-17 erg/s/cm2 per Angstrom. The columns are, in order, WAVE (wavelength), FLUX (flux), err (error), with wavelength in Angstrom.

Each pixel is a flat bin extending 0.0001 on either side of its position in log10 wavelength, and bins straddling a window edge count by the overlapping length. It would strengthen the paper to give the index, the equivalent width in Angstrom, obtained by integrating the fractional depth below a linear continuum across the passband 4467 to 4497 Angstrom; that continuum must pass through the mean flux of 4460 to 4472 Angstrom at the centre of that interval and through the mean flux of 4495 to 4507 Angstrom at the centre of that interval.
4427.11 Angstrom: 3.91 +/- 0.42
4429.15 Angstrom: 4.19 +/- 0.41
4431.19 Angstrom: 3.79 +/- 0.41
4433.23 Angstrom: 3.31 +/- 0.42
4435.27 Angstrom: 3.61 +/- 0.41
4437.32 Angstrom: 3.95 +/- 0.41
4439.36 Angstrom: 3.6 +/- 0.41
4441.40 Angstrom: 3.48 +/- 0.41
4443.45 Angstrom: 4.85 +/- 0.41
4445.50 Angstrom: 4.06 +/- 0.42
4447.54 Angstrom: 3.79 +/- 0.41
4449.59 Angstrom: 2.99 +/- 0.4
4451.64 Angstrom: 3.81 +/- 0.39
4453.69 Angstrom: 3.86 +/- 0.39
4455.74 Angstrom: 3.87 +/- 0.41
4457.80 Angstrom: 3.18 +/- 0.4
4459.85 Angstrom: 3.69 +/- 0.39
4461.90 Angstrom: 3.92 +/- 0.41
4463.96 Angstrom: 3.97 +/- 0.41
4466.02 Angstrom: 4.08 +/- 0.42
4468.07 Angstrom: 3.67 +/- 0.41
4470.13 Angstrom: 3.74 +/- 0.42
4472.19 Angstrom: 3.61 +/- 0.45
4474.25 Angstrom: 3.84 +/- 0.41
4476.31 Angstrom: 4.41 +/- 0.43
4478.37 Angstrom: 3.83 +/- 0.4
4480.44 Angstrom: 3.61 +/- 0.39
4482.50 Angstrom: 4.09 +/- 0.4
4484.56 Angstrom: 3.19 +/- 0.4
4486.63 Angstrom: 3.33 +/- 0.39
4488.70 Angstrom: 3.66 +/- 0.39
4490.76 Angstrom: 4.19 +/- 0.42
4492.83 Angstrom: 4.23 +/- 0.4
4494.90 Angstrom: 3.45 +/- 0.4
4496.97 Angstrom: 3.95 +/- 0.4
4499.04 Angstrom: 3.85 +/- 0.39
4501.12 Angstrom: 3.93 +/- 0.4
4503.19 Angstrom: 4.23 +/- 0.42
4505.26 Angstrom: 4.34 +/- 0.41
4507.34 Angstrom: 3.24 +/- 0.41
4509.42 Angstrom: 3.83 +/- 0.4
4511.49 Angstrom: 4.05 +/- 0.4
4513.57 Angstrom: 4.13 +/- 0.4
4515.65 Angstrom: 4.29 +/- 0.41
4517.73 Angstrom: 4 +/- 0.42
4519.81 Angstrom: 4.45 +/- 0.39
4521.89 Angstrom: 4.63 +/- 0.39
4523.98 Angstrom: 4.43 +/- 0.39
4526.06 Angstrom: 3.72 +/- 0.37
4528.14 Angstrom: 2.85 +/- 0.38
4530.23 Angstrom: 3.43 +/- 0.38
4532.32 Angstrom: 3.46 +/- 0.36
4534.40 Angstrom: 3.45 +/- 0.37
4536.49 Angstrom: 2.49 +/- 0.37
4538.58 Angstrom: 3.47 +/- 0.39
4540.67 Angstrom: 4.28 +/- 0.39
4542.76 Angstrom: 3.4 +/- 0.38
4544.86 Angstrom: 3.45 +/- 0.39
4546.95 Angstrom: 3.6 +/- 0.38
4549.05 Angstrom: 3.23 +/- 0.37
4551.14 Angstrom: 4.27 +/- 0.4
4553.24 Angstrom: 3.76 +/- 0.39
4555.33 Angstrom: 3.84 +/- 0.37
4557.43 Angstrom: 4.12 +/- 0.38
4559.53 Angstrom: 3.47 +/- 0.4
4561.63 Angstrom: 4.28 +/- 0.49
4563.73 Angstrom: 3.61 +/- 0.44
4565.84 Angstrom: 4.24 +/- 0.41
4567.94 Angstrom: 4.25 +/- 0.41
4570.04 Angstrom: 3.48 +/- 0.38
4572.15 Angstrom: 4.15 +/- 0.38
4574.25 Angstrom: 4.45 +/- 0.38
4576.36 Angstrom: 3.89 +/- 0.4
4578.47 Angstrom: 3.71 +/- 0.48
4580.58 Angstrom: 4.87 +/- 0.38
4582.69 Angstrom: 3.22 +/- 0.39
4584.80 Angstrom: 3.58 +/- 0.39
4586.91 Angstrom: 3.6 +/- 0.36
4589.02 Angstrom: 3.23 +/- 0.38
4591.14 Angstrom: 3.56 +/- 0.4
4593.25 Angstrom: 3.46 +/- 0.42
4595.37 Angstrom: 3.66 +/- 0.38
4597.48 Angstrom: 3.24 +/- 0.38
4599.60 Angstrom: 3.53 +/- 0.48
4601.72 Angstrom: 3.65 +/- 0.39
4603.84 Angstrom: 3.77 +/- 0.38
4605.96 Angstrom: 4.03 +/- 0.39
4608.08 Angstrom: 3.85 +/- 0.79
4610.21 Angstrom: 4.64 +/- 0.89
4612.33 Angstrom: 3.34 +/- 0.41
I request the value 0.9 Angstrom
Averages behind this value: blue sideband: 3.84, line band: 3.78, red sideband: 3.96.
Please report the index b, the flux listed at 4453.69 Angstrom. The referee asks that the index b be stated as 3.86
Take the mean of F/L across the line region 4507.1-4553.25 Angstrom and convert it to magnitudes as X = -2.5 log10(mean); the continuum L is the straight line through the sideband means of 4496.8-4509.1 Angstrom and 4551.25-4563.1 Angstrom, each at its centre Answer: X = 0.05 mag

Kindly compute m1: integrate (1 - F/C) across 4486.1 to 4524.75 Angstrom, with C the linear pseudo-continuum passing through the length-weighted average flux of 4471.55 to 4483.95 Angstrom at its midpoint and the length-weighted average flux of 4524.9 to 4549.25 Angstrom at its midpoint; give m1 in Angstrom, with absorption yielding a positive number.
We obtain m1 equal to -3.8 Angstrom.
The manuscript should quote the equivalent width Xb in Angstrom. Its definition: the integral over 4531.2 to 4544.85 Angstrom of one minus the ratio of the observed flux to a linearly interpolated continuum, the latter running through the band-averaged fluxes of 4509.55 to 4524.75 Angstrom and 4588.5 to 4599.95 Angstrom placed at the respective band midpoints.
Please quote 2.1 Angstrom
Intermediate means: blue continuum 4.25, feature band 3.43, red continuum 3.45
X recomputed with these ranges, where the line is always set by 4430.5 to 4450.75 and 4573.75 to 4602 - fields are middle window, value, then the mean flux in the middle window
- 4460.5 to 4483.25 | -0.044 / 3.88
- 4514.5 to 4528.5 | -0.113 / 4.11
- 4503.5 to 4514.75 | -0.066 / 3.94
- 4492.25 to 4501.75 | -0.041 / 3.86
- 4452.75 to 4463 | 0.009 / 3.7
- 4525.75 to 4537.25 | 0.151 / 3.22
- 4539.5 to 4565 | -0.025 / 3.78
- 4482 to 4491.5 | 0.019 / 3.66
